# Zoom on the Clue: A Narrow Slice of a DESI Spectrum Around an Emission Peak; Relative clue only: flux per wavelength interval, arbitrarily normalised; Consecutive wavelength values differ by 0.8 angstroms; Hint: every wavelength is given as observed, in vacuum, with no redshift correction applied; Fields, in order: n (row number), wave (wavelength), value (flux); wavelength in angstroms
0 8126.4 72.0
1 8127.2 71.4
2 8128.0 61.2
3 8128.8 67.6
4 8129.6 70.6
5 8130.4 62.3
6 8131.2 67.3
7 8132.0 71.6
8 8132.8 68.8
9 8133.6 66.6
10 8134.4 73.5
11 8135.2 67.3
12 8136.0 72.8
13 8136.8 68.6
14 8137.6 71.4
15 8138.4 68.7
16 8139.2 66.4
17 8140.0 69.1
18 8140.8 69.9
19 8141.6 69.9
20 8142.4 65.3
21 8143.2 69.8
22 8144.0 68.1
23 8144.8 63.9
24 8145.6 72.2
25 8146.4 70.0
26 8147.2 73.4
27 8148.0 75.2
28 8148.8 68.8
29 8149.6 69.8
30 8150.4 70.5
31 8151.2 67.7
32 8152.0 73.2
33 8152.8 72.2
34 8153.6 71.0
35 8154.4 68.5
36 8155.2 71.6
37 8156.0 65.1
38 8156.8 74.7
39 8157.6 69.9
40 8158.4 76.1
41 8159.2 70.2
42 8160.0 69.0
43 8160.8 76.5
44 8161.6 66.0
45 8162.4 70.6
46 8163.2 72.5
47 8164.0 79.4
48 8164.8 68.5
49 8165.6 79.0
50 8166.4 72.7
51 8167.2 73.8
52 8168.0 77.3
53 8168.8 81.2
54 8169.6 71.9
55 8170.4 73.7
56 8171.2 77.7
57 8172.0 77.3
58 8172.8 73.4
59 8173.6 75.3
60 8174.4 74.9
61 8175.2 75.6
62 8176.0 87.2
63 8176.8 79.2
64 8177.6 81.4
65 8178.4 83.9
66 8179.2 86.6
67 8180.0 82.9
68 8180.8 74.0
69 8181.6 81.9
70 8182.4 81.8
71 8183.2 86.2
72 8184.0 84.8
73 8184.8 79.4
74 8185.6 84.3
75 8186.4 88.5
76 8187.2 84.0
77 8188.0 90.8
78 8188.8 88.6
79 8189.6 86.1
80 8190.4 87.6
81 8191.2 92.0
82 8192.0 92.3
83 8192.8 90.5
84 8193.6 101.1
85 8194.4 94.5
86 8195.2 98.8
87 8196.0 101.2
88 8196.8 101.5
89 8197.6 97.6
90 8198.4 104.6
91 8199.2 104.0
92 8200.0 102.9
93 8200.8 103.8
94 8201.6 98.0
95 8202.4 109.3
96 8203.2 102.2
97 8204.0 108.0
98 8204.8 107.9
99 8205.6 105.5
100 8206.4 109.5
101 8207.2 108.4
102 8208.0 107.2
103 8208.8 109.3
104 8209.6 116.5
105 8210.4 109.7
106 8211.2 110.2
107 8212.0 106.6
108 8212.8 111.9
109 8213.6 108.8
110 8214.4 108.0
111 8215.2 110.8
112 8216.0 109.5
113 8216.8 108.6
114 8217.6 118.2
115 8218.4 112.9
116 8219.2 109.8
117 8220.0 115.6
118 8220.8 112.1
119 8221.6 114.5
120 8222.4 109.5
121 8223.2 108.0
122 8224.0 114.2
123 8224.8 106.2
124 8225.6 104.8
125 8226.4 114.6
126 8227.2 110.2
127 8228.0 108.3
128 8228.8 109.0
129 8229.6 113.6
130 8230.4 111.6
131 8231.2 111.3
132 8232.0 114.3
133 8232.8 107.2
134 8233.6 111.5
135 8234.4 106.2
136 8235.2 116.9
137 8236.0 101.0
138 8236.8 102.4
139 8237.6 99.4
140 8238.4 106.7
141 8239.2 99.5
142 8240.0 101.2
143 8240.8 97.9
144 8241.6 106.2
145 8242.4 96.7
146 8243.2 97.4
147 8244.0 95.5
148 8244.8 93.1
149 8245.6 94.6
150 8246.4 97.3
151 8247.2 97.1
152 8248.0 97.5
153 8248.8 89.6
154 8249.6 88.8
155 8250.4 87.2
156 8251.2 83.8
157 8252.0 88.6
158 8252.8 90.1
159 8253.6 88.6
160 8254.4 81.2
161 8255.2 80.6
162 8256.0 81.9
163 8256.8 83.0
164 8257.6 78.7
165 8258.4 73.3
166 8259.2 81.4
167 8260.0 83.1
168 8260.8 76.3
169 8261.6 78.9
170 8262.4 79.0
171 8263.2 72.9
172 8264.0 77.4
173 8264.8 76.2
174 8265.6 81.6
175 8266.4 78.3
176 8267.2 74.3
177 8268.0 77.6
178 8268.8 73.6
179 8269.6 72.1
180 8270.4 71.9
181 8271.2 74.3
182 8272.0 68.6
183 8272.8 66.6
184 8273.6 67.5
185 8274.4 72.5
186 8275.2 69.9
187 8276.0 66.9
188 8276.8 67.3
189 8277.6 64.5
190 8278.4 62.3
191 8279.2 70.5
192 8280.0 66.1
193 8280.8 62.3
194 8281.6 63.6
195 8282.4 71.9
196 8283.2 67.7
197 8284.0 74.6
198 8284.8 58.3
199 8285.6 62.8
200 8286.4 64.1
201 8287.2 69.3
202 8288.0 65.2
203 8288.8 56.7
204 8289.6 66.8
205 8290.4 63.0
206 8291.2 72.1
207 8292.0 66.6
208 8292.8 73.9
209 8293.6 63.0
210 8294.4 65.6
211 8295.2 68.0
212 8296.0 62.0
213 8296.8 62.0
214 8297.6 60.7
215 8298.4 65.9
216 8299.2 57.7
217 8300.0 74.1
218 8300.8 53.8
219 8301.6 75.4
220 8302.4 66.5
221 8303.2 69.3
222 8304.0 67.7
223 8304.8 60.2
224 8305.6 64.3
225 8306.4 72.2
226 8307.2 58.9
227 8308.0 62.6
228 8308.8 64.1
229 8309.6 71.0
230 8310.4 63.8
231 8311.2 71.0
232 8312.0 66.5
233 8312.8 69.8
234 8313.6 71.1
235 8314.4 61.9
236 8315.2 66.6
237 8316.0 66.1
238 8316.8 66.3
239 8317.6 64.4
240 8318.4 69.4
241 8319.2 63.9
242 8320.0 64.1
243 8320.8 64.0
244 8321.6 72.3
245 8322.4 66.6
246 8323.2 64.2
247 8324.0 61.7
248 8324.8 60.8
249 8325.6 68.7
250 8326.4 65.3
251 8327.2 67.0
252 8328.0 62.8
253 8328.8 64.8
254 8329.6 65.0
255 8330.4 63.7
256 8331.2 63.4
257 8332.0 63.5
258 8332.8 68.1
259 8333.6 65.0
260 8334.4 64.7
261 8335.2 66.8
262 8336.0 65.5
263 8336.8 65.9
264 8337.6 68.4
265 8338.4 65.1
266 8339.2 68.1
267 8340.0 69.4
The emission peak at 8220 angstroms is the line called Mg II 2798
